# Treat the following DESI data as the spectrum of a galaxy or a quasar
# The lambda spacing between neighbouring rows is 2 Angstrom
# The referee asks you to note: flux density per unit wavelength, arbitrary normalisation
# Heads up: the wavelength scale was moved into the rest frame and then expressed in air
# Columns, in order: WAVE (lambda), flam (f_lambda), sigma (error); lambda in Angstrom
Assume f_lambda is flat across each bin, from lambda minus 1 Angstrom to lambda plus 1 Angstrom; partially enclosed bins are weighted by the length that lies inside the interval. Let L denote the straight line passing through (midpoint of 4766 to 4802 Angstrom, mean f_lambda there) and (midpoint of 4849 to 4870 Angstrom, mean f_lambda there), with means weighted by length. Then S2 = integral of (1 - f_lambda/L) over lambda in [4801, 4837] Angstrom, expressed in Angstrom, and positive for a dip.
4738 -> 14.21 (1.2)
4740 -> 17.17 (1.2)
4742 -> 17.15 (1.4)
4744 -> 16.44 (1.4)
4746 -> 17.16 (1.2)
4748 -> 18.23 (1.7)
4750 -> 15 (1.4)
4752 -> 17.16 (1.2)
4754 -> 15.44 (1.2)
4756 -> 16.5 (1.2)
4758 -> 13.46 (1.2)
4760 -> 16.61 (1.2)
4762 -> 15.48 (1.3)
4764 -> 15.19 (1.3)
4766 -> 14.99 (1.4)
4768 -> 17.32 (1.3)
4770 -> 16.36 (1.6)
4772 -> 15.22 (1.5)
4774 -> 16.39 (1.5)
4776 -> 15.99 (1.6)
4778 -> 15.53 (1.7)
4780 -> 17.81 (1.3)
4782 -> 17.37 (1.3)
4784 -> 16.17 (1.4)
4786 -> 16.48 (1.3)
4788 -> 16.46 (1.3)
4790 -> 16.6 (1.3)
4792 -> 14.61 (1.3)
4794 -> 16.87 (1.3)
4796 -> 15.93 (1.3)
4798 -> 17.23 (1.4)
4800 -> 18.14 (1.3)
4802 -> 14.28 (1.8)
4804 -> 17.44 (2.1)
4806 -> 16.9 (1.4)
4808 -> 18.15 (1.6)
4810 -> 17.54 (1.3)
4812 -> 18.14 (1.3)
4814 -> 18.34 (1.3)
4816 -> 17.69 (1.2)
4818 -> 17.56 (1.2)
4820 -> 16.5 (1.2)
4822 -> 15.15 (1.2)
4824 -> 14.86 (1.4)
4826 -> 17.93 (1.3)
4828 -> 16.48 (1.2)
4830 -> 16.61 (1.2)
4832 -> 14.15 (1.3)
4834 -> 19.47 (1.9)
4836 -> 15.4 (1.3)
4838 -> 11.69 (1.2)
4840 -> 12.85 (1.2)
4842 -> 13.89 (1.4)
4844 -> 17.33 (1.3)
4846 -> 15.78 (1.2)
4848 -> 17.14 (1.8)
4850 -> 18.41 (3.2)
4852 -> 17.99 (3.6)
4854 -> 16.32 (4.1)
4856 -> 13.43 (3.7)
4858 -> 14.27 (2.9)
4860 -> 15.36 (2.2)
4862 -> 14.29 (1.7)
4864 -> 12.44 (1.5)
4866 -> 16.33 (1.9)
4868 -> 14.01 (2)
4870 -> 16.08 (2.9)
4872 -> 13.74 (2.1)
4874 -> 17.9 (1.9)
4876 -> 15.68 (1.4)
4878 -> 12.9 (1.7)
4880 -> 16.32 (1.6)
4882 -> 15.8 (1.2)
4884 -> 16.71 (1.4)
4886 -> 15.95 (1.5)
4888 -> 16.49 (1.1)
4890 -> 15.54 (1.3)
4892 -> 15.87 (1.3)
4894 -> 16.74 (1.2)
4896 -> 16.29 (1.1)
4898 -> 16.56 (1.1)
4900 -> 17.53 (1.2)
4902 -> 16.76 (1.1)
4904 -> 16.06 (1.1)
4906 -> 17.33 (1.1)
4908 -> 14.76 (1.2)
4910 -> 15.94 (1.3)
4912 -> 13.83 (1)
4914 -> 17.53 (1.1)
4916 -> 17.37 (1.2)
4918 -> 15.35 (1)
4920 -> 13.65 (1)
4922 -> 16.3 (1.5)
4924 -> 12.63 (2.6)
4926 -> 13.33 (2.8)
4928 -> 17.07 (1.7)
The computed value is -2.1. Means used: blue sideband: 16.4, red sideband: 15.3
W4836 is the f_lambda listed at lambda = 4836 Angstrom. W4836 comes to 15.4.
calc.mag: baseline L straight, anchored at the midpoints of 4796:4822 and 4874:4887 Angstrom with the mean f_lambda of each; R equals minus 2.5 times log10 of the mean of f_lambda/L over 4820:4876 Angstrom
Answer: 0.06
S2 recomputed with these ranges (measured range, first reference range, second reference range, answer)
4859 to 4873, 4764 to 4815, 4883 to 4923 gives 1.4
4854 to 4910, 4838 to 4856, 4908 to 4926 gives -0.5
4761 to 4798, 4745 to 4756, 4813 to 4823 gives 1.3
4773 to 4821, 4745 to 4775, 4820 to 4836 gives -1.9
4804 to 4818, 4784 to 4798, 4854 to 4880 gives -1.7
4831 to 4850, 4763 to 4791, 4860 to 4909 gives 0.6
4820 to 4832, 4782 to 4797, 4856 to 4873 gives -0.5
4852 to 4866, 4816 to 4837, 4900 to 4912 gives 1.3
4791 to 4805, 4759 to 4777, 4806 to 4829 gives 0.3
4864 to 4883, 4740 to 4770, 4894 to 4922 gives 1.0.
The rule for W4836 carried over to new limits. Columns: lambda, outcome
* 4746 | 17.16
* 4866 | 16.33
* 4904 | 16.06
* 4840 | 12.85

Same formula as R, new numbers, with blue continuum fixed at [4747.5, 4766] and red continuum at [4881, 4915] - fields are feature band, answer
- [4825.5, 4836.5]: -0.04 mag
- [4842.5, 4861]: -0.01 mag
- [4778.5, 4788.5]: -0.06 mag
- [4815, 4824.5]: -0.03 mag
